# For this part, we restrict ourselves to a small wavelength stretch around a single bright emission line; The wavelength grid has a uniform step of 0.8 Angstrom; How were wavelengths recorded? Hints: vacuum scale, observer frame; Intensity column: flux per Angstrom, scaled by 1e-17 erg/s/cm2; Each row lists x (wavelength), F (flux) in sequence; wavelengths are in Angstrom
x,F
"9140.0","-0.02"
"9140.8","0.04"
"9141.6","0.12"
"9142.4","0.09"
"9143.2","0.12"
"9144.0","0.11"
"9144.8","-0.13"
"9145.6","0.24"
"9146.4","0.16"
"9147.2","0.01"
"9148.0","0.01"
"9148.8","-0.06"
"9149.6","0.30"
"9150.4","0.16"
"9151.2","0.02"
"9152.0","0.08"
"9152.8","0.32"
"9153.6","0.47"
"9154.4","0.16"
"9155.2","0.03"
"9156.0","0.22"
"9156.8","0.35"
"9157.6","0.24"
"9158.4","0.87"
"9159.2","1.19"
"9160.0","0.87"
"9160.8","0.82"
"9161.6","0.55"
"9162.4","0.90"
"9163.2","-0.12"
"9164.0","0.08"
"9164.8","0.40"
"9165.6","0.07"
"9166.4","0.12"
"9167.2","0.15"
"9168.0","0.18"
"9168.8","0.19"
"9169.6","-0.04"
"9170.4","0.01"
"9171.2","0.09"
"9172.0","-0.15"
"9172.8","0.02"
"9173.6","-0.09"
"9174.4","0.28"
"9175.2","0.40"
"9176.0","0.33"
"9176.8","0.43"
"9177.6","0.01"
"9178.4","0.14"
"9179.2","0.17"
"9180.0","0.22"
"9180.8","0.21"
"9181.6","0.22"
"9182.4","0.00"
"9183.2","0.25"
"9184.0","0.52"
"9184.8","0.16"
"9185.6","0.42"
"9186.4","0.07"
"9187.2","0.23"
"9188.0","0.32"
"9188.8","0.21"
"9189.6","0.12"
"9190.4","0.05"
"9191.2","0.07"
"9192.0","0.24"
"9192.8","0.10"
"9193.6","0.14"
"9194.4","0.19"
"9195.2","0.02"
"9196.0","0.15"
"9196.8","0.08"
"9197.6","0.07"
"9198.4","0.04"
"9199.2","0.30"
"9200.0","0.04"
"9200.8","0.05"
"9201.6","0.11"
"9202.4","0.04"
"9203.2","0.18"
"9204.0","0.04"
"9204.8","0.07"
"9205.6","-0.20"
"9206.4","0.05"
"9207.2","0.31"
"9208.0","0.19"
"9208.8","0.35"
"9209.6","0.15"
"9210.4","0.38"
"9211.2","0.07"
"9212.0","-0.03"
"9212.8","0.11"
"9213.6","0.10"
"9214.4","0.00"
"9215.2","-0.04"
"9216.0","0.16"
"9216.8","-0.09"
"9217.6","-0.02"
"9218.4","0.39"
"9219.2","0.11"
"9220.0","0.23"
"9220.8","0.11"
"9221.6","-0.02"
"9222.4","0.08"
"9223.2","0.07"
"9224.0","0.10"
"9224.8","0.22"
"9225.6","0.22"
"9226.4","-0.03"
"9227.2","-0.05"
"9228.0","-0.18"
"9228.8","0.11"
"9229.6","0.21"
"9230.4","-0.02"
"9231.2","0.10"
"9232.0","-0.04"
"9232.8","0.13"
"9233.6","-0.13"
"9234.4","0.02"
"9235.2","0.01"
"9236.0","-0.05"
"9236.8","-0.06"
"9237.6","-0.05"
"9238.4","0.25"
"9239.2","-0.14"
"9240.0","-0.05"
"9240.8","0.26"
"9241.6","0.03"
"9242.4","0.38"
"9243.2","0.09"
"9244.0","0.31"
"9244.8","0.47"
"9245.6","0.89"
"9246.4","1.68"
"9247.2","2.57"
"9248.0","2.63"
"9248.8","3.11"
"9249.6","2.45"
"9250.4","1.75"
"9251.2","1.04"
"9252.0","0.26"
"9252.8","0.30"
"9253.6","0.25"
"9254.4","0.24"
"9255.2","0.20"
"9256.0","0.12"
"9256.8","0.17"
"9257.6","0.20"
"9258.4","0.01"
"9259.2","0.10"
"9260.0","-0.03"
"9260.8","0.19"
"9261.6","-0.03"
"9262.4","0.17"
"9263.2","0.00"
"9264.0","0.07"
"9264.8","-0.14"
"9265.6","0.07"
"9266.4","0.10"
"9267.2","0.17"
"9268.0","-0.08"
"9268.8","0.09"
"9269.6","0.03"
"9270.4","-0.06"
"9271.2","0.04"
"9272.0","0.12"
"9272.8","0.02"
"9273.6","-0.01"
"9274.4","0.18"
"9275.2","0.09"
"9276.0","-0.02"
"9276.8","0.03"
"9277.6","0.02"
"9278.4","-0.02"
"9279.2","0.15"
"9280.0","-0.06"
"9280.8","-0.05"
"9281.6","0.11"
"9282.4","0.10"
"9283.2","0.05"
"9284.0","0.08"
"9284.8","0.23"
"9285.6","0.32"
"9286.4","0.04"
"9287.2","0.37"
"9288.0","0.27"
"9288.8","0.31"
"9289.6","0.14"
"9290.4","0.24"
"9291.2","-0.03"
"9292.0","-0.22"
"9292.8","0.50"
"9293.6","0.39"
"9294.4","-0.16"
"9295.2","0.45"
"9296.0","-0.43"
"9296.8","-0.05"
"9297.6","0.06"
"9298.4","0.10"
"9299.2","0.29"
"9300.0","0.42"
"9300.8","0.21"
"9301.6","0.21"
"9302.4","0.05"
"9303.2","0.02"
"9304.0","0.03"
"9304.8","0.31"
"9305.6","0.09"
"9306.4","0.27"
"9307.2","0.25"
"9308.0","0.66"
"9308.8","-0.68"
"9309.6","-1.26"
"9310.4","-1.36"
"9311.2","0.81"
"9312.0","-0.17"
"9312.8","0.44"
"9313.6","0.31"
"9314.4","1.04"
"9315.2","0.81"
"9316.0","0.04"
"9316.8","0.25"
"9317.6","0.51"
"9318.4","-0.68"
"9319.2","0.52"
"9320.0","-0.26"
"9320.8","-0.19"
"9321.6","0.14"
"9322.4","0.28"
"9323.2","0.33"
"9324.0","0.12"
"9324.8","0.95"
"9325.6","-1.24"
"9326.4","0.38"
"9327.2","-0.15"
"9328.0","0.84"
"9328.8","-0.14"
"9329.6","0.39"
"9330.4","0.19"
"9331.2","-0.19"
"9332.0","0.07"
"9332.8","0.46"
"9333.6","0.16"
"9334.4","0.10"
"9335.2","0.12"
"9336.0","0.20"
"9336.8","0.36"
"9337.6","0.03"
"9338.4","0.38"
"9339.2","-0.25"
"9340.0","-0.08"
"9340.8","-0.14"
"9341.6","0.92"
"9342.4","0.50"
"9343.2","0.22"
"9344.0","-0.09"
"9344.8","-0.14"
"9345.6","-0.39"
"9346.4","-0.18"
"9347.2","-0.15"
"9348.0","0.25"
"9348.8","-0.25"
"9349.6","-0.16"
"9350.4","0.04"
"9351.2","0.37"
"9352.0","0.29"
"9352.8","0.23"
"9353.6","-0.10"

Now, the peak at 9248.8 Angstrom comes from [O III]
